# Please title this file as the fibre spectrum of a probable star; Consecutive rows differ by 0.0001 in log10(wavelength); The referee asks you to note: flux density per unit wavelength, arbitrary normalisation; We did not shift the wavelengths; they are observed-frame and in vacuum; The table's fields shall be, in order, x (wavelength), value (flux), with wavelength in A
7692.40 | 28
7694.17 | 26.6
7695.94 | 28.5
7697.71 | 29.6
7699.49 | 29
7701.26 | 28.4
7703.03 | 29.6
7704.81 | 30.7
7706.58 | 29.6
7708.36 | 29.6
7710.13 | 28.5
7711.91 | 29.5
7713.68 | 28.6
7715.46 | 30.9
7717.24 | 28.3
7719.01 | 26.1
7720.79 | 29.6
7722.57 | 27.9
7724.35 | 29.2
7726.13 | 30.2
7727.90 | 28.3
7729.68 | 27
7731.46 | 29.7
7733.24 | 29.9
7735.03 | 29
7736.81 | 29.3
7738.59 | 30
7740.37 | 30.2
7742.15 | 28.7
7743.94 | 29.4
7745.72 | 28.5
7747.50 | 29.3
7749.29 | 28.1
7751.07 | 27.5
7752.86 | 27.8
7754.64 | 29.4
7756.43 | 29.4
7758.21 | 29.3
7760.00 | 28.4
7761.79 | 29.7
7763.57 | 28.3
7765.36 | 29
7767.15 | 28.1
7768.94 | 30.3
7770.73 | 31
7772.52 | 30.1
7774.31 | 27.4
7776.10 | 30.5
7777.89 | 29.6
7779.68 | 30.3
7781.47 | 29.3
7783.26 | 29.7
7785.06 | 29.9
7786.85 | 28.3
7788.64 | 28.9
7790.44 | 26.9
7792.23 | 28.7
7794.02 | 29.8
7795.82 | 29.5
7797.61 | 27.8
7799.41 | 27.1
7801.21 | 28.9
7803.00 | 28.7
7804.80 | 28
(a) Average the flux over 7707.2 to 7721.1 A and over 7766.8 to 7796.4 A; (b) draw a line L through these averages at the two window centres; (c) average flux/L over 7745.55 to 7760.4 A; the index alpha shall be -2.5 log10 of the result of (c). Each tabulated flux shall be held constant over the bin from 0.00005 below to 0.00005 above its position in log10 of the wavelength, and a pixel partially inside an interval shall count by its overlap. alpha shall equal 0.02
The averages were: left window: 28.9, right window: 29.3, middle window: 28.7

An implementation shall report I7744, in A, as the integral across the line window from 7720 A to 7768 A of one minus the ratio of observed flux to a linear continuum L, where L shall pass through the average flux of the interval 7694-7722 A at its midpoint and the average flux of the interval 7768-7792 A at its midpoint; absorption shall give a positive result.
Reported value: 0.41 A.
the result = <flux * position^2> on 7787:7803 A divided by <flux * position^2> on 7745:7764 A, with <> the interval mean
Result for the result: 1.0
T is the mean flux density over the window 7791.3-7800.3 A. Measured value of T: 28.6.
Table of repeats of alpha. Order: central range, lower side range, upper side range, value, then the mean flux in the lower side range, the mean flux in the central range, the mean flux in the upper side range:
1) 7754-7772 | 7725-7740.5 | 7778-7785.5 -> 0.01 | 29.3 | 29.3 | 29.8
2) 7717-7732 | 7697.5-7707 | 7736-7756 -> 0.03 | 29.5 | 28.5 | 28.9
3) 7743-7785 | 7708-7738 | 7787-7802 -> -0.02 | 28.9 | 29.2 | 28.4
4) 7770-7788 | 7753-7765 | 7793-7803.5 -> -0.03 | 29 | 29.6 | 28.6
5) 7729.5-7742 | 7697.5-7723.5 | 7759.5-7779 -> -0.01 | 29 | 29.4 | 29.3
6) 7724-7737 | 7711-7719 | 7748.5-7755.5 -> -0.02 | 29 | 29.1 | 28.2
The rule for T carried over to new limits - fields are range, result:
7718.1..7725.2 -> 28.2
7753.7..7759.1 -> 29.4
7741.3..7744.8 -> 29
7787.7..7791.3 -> 27.9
